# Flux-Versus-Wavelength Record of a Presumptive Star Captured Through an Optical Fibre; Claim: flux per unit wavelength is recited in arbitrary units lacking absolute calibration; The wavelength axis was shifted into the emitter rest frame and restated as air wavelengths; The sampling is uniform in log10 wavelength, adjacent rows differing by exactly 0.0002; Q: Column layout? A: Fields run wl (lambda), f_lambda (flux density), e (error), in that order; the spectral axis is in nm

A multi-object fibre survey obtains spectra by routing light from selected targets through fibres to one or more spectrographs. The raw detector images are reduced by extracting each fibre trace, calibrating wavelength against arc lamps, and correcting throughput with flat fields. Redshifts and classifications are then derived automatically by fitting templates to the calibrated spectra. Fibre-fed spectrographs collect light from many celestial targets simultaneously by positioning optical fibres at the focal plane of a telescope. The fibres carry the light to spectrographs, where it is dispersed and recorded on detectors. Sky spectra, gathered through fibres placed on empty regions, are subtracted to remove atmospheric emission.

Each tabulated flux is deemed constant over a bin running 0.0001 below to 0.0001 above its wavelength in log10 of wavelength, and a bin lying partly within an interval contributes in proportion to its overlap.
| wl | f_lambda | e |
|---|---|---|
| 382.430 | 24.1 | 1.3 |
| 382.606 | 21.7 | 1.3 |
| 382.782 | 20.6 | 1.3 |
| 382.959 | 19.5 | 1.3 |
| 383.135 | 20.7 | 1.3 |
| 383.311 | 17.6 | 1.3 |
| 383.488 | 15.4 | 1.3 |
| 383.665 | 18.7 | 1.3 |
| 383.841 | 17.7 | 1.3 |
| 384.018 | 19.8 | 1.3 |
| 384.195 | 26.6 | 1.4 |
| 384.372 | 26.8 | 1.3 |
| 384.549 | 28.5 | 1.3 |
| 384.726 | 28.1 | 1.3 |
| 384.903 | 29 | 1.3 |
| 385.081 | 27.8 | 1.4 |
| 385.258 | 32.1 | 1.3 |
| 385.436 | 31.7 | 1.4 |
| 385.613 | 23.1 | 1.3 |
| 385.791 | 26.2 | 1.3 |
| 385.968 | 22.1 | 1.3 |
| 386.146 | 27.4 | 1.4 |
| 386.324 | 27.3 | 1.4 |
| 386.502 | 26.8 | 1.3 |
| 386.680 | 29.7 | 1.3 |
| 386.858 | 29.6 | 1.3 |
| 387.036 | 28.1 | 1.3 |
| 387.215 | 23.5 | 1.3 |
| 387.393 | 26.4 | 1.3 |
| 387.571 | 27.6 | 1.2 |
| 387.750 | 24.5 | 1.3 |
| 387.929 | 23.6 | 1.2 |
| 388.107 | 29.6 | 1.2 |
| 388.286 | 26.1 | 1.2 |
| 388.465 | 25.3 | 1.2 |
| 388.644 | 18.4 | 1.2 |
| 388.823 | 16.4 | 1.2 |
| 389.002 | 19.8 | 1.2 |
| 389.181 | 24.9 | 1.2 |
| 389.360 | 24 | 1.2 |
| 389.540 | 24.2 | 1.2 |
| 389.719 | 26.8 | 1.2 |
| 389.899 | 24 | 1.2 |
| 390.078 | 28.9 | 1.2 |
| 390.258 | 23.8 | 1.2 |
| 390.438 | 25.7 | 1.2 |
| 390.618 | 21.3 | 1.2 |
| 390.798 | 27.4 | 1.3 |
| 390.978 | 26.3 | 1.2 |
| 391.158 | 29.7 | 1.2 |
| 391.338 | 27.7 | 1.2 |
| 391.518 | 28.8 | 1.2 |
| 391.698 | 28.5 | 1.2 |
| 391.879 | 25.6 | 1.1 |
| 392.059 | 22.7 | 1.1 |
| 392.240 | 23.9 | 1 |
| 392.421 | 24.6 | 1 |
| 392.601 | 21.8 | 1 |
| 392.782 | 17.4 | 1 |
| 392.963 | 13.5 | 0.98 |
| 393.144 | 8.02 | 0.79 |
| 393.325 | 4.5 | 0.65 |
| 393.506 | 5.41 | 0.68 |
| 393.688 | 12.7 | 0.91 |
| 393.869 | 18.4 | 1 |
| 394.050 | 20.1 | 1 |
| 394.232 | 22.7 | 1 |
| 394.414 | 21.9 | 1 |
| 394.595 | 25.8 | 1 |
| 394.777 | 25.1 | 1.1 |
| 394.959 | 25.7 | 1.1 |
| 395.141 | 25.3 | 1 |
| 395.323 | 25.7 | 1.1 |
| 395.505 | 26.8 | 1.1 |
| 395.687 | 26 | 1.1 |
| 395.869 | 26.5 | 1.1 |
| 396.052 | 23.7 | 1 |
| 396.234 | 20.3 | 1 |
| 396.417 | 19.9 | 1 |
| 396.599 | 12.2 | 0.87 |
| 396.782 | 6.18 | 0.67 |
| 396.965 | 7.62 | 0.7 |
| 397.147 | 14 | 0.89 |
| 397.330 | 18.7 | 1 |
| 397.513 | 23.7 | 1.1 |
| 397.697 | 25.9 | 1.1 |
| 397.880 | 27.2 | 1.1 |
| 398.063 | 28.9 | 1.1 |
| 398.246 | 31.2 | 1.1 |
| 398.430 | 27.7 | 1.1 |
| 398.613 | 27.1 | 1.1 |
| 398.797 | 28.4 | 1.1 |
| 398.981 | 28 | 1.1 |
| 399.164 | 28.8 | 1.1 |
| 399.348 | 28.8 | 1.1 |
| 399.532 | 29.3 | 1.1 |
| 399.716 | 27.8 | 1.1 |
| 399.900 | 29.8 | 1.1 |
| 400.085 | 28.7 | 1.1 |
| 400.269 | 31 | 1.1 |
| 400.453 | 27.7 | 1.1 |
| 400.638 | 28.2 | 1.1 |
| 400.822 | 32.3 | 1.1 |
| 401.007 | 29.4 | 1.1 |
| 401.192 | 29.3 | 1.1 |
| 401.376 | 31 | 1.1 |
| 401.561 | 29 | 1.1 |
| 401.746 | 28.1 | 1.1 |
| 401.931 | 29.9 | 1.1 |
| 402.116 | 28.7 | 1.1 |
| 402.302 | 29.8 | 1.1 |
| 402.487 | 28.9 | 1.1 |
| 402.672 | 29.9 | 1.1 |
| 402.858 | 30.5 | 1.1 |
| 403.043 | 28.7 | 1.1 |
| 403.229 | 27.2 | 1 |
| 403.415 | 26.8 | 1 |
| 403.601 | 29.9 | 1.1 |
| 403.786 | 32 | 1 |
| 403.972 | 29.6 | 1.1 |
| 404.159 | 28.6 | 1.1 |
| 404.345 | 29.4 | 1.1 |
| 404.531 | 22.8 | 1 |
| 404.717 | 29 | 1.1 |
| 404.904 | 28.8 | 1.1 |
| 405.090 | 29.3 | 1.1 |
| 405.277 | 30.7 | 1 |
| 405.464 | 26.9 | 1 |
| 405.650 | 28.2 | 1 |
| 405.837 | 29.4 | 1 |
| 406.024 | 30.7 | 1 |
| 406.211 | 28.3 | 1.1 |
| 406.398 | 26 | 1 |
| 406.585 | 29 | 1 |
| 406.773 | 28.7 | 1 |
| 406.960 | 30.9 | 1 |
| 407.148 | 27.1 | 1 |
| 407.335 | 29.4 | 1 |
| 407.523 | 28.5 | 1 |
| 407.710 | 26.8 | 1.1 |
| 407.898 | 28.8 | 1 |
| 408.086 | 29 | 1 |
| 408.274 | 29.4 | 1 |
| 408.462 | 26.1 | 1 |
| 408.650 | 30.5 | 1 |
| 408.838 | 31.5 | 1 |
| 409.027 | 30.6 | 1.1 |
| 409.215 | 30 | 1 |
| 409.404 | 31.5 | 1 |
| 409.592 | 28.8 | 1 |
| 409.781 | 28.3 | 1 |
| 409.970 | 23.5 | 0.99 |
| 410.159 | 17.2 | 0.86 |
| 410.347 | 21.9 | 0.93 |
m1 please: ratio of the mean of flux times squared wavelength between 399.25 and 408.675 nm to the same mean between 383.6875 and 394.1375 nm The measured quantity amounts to 1.3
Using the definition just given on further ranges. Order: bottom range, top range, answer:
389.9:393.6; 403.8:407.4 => 1.41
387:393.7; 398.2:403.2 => 1.35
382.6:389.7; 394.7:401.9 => 1.11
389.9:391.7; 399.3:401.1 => 1.16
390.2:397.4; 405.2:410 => 1.49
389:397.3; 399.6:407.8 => 1.43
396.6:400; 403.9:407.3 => 1.23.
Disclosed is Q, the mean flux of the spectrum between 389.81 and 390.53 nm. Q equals 25.6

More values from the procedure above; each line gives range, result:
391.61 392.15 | 25.6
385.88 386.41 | 25.6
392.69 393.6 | 9.78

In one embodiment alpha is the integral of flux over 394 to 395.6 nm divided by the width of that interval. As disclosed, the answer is 24.5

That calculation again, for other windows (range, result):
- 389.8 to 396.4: 22.4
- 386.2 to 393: 24.9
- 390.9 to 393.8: 20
